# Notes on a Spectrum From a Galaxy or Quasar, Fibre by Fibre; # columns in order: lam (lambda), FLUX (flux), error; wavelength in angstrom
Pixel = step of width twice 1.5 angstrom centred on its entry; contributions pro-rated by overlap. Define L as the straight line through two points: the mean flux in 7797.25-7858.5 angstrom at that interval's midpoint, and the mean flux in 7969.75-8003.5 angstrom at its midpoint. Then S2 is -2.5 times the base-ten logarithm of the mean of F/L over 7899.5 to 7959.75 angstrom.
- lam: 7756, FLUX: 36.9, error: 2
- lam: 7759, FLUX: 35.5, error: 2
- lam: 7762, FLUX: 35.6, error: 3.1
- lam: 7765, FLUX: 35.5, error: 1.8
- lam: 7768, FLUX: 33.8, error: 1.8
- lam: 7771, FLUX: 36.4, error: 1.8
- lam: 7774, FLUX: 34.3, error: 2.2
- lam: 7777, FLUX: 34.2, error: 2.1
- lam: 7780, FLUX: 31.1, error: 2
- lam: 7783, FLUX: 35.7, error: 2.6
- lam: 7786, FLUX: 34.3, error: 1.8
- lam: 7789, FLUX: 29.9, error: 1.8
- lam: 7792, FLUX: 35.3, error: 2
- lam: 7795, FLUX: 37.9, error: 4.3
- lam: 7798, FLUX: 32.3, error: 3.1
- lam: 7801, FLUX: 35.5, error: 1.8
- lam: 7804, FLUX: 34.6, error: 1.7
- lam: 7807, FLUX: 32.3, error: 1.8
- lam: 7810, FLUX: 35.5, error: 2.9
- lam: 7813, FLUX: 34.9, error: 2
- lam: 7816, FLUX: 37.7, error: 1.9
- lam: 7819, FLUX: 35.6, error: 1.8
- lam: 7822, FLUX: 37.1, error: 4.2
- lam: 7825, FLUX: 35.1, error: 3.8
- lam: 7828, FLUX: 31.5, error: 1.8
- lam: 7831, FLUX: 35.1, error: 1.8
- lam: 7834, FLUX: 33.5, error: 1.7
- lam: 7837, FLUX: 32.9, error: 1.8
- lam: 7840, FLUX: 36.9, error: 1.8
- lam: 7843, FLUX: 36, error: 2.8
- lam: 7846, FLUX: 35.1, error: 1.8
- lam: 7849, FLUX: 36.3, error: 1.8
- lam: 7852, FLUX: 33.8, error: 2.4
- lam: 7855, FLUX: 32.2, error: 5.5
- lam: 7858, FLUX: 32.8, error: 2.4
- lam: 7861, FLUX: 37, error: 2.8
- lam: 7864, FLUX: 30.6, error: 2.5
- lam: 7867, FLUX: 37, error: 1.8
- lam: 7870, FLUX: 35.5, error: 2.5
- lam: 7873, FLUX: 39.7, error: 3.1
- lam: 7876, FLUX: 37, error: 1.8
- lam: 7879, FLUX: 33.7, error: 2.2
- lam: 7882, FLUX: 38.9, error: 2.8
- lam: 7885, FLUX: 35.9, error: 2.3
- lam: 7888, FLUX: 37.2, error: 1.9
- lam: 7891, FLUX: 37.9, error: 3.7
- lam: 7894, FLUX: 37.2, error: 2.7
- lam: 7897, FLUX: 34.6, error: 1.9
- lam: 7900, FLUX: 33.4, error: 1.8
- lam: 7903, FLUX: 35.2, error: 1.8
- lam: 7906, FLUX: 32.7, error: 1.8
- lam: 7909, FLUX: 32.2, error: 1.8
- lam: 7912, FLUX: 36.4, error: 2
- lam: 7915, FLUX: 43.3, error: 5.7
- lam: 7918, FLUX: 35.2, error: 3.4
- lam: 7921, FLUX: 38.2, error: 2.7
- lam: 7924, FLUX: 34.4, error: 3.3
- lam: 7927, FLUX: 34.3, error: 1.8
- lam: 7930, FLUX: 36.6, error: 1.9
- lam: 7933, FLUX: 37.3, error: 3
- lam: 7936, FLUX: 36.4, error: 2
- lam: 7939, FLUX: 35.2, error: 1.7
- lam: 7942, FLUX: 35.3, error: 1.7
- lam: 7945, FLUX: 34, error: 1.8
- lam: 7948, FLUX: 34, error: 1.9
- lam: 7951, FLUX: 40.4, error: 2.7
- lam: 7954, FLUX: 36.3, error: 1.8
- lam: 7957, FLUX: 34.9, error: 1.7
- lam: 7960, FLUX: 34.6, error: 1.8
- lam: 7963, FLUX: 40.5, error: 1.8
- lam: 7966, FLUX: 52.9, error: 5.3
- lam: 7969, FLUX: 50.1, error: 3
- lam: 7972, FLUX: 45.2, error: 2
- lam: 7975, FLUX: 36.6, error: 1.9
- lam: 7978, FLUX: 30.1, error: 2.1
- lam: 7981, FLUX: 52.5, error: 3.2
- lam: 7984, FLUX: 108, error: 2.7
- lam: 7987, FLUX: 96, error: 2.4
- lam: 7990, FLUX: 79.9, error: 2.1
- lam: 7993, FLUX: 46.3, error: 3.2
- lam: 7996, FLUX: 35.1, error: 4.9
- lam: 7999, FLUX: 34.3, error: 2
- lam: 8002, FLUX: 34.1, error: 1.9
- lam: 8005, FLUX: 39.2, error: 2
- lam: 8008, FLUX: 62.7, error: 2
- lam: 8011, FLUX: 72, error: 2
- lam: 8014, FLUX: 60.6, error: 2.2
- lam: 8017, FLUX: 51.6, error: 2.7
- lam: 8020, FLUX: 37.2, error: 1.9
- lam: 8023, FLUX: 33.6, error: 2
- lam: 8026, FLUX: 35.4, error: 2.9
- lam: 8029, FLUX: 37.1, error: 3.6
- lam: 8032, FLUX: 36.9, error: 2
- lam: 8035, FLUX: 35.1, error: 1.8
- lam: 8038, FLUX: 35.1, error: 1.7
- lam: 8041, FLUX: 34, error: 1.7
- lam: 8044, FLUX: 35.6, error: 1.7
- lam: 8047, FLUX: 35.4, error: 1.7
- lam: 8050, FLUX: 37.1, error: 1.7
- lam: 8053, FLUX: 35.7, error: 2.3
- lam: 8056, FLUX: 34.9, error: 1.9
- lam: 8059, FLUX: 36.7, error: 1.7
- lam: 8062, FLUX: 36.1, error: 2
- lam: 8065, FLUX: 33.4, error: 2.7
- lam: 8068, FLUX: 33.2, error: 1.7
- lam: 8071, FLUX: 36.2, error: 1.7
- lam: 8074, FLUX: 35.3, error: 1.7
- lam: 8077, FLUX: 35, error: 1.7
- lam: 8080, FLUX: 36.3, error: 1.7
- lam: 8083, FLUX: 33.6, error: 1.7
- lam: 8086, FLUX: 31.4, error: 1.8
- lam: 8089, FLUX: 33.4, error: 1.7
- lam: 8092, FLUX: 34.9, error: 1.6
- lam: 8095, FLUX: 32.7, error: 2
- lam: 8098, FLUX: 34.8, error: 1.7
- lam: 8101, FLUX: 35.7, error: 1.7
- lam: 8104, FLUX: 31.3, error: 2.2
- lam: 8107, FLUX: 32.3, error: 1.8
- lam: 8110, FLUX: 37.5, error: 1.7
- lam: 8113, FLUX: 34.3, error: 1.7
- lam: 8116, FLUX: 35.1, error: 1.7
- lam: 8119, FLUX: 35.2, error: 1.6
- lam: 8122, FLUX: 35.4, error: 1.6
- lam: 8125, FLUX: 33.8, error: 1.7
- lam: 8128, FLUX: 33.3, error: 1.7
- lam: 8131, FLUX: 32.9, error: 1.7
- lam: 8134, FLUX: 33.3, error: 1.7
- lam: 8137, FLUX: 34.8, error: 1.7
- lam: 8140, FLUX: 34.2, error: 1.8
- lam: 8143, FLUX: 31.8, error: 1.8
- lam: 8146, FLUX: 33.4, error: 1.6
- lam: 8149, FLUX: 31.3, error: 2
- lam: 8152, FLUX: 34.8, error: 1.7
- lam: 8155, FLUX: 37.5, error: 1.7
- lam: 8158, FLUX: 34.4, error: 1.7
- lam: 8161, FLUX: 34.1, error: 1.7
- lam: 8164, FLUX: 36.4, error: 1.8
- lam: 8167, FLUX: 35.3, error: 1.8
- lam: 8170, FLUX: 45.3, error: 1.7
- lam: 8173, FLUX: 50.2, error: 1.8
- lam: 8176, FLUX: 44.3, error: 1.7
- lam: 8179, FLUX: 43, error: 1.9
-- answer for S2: 0.30 mag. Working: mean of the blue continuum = 34.7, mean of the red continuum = 54.3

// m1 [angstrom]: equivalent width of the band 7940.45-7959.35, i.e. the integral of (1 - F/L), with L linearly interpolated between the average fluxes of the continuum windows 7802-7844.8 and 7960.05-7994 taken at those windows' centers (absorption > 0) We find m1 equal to 6.2 angstrom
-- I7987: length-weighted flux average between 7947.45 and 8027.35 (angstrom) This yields 48.9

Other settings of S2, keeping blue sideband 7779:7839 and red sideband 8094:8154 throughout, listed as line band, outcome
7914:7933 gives -0.079 mag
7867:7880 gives -0.071 mag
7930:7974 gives -0.141 mag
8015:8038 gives -0.130 mag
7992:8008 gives -0.169 mag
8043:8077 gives -0.043 mag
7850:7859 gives 0.040 mag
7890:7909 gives -0.018 mag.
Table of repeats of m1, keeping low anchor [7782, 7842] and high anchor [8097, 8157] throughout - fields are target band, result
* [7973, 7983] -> -2.6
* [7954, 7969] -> -3.0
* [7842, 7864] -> 0.1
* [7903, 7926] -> -1.0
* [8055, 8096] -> -0.4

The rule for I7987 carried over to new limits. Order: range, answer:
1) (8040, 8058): 35.5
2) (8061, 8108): 34.1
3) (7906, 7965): 36.3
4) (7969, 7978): 40.6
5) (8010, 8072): 38.9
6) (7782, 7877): 34.9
